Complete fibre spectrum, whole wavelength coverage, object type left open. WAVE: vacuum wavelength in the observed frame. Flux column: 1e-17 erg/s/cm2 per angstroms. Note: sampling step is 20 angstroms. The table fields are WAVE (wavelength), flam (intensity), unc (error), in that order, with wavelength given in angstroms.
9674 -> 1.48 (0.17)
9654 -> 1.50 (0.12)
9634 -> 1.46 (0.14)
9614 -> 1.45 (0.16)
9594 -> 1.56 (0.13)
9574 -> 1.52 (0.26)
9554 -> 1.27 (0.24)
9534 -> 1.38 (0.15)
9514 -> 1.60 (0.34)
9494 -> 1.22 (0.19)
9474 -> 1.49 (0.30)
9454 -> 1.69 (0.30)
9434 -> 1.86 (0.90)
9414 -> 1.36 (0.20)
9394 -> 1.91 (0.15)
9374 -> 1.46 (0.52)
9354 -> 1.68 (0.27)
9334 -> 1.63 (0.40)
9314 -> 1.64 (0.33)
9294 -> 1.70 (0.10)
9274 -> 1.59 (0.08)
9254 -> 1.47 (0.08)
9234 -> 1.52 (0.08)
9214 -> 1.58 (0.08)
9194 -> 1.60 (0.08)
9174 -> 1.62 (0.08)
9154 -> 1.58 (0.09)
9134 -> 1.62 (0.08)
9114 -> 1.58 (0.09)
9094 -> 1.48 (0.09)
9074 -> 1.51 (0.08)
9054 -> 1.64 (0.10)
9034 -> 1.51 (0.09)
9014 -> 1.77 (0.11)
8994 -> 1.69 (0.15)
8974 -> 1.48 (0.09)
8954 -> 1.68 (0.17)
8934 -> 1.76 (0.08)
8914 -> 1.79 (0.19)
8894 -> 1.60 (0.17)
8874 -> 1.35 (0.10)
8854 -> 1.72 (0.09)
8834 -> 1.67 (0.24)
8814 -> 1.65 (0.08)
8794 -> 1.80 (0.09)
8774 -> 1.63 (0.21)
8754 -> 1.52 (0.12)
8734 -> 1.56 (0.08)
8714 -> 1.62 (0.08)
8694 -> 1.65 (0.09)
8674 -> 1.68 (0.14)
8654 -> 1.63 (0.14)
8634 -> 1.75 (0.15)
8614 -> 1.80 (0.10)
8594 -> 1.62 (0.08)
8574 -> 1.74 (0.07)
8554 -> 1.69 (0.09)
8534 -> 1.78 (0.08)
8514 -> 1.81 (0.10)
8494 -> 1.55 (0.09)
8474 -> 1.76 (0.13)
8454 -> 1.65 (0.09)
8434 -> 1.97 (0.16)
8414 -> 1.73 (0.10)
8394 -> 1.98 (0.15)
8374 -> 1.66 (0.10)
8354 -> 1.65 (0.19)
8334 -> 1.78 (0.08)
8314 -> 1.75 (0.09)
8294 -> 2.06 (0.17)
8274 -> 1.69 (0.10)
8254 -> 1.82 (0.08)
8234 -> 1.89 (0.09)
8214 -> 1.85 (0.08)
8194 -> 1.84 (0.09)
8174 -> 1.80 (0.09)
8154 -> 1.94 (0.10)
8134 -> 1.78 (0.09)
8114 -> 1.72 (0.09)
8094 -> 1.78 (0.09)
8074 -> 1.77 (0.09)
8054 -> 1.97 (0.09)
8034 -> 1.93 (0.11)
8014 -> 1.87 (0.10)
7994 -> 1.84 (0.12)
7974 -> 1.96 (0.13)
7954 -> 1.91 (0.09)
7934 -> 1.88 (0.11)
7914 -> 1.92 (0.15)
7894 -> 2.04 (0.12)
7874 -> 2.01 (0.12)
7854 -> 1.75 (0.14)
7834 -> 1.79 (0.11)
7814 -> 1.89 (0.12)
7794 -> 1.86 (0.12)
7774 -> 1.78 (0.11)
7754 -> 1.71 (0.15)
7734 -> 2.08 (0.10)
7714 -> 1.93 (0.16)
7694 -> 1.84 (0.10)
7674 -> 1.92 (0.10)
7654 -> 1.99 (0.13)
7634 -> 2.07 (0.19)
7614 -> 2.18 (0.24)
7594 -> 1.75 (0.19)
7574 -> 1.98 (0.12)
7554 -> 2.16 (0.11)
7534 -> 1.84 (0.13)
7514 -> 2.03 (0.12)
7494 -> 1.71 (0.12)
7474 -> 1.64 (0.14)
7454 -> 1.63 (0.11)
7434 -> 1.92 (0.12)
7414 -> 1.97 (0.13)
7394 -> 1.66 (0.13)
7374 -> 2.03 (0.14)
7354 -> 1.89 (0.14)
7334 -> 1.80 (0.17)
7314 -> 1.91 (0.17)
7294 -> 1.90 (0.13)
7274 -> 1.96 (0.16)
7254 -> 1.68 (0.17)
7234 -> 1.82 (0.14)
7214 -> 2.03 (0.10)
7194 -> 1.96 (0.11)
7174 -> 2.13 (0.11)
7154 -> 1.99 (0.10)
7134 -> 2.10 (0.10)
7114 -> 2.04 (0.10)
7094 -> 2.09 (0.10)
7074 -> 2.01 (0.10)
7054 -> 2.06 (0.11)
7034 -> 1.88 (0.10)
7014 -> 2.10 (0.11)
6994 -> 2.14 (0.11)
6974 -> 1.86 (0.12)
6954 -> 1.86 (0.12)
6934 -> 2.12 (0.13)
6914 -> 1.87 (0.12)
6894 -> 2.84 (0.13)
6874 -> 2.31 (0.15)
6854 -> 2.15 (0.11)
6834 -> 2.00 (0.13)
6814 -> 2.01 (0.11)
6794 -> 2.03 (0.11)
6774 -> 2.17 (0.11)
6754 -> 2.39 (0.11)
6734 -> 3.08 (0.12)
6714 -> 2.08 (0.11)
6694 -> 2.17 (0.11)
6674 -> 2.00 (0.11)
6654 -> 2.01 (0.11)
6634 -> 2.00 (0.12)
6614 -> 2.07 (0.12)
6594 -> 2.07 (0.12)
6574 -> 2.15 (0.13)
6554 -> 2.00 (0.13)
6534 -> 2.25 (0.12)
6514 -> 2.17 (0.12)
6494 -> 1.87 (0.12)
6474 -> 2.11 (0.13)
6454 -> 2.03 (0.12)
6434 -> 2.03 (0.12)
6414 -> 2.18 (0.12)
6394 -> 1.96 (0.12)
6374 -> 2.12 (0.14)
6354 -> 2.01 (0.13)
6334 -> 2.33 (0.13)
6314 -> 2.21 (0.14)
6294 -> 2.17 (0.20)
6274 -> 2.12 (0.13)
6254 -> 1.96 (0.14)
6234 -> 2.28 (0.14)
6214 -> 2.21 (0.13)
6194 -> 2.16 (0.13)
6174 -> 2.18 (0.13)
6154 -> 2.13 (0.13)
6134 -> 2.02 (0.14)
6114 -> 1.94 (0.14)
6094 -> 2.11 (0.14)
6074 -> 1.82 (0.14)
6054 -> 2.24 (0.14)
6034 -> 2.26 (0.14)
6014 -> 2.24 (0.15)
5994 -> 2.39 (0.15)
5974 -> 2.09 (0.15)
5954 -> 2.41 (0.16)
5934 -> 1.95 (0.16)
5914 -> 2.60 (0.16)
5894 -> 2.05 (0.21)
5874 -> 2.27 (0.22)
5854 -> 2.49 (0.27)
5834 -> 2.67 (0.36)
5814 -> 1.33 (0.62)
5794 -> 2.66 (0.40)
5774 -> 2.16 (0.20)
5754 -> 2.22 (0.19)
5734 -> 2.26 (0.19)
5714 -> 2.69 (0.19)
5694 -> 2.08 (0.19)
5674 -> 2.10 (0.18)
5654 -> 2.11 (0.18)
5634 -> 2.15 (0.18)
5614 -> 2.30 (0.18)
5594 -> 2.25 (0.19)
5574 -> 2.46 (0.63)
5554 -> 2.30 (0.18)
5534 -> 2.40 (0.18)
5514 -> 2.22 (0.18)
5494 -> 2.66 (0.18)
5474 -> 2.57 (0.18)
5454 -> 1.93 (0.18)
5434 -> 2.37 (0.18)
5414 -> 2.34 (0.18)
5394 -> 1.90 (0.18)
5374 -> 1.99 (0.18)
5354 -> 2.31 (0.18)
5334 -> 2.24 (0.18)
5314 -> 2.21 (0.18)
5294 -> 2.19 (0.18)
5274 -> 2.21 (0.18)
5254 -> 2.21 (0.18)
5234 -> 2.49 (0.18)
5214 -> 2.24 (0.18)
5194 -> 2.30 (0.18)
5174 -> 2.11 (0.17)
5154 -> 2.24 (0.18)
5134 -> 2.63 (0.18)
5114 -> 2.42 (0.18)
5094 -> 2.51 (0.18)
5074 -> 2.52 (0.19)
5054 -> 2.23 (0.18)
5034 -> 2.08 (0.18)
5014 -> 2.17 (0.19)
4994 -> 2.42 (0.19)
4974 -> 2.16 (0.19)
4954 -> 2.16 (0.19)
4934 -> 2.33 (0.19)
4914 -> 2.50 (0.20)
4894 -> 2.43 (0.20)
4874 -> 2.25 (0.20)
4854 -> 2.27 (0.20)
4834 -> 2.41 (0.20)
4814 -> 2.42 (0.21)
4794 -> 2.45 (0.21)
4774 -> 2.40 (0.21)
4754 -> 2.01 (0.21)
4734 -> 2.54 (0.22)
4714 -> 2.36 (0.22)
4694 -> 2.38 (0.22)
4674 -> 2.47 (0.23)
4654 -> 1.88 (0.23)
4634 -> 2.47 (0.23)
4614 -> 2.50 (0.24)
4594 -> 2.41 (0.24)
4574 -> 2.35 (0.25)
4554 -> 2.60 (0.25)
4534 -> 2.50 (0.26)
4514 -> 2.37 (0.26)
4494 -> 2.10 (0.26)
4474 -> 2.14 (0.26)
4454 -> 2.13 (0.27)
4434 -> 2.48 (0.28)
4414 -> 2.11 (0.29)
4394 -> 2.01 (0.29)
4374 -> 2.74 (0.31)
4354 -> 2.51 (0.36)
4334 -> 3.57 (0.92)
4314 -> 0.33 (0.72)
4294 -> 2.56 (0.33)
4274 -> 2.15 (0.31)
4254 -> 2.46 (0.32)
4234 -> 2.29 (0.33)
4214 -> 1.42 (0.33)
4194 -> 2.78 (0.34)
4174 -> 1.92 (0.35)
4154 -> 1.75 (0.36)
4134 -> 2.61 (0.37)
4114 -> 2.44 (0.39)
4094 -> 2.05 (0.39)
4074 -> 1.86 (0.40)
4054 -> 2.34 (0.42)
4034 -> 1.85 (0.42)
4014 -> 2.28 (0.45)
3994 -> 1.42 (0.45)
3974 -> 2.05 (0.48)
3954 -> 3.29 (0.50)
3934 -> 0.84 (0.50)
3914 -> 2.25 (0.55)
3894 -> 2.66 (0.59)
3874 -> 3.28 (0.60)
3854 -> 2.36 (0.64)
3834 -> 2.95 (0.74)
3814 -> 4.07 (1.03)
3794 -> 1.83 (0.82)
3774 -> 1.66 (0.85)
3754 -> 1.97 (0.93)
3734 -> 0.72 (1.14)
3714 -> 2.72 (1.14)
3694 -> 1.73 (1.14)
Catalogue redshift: 0.02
